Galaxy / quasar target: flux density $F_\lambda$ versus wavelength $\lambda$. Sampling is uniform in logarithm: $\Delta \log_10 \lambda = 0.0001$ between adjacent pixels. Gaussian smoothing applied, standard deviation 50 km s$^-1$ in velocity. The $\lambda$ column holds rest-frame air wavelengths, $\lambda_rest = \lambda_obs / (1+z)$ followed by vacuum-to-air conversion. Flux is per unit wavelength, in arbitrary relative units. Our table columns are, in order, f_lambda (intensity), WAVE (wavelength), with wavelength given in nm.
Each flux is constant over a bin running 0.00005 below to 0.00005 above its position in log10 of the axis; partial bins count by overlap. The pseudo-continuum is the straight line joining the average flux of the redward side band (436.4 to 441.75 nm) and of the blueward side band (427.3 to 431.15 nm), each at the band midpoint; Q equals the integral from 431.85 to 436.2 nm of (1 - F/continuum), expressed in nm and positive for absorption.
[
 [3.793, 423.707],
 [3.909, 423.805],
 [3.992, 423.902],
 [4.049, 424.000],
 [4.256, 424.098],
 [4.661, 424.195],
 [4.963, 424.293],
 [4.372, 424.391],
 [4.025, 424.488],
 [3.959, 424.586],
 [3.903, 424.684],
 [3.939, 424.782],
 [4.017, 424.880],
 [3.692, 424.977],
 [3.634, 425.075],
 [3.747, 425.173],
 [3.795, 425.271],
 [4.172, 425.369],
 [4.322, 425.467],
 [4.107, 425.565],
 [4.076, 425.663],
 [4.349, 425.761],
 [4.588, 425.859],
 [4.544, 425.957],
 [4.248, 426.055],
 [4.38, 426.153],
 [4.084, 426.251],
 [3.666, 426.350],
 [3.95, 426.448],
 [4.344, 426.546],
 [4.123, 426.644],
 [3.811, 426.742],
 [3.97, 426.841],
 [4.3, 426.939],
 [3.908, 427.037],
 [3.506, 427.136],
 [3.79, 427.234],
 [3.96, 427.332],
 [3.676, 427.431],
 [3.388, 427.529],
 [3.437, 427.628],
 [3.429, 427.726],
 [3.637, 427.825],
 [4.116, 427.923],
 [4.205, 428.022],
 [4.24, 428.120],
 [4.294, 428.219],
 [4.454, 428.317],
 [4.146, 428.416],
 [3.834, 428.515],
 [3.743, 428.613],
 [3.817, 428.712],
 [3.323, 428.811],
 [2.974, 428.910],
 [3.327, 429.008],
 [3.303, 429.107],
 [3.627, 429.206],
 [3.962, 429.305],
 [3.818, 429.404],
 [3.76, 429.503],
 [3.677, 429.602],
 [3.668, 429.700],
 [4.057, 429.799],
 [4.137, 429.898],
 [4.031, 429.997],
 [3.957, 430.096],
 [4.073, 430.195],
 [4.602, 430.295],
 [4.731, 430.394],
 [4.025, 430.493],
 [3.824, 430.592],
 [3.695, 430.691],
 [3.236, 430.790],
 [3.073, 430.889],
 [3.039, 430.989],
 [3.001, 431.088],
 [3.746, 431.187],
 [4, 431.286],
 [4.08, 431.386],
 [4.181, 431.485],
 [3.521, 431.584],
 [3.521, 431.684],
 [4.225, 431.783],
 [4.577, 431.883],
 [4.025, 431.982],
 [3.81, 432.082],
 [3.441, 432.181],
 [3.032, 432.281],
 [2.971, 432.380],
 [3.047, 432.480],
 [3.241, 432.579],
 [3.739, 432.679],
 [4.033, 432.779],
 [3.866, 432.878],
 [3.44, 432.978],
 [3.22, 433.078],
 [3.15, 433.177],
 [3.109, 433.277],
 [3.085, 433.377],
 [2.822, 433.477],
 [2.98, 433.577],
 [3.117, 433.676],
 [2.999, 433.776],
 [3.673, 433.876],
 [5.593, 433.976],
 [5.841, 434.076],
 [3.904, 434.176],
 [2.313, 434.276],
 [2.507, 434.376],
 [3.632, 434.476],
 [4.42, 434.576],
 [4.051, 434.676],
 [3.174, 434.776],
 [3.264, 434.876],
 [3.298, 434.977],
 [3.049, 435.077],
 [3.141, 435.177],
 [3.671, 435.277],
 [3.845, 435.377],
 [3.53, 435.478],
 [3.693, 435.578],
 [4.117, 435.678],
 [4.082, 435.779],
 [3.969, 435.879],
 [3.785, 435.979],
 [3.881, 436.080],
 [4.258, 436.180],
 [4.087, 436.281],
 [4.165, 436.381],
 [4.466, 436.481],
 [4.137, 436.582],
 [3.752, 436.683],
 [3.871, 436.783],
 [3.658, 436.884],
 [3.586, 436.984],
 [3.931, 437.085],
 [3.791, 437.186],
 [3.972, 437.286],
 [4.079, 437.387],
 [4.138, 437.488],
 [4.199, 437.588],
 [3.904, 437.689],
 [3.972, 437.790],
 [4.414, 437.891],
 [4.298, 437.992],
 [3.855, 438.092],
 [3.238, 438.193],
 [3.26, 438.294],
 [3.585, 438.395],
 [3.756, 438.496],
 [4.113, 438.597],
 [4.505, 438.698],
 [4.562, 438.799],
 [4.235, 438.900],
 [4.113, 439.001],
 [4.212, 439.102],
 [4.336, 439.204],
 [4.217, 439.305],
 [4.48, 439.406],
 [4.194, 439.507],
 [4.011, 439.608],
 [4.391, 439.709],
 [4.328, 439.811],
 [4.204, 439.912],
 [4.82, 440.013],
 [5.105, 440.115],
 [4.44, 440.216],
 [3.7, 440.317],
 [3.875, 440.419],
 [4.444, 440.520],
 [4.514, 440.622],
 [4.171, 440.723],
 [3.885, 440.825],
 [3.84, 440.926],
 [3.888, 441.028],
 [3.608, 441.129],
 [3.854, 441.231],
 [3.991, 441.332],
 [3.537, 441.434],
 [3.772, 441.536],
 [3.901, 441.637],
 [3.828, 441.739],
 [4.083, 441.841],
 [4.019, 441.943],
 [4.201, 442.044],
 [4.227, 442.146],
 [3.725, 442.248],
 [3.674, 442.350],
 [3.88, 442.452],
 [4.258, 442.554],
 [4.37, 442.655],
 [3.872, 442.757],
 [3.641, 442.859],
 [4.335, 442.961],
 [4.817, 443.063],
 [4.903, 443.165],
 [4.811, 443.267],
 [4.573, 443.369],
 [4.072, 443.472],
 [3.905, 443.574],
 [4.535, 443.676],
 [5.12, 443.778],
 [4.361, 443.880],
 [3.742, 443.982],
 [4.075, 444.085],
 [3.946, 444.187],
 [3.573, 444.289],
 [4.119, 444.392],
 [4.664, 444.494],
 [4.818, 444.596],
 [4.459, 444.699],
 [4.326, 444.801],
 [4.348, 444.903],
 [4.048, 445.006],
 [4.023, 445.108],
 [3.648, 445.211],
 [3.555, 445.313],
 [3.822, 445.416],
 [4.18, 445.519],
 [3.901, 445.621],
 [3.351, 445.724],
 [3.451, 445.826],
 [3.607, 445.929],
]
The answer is 0.358 nm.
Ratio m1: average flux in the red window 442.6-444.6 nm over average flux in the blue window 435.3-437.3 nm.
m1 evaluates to 1.1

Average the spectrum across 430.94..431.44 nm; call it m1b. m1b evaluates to 3.58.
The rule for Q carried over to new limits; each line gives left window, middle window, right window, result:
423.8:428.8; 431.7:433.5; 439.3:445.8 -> 0.25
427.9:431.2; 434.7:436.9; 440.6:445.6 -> 0.10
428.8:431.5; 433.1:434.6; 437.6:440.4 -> 0.15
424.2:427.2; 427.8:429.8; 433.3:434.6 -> 0.05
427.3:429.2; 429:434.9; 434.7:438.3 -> 0.18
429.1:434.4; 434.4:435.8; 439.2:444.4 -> 0.08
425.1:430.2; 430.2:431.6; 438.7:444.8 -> 0.07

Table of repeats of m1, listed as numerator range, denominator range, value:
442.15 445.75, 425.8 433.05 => 1.09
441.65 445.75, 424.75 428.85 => 1.04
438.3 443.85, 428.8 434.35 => 1.14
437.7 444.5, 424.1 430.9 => 1.04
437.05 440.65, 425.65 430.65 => 1.05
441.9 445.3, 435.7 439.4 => 1.05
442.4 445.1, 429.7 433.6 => 1.17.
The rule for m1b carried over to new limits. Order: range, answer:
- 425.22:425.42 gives 3.98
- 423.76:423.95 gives 3.96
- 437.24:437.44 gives 4.02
